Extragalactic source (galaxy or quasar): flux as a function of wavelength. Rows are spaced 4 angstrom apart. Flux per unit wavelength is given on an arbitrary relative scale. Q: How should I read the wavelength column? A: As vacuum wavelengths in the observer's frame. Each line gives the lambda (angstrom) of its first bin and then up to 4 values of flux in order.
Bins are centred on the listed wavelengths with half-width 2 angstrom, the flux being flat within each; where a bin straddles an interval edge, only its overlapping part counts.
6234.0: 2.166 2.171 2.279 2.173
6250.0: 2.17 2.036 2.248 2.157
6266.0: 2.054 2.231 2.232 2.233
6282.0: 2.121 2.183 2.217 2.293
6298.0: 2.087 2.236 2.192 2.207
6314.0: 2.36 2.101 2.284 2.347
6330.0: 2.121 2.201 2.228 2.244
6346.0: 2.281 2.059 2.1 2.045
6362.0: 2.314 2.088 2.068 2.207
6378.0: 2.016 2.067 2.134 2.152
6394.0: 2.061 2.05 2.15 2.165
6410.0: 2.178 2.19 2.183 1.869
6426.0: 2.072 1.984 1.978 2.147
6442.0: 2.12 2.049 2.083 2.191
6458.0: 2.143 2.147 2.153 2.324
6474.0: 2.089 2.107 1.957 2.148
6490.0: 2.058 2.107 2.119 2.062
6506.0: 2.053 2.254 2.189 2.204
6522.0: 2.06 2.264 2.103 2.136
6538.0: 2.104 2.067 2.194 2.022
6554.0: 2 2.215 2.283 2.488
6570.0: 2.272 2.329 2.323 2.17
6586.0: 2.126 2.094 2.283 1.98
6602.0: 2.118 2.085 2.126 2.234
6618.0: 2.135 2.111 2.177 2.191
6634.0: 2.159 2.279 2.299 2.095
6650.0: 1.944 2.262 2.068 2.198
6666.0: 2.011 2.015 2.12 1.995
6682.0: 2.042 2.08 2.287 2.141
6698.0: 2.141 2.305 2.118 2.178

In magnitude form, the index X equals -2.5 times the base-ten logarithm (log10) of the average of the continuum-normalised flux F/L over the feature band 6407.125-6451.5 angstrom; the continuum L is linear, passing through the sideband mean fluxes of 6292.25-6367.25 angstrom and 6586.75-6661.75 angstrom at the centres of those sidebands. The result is 0.053 mag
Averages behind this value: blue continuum 2.2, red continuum 2.15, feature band 2.08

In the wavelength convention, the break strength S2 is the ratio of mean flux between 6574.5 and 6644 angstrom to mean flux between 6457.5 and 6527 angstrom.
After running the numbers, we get 1.0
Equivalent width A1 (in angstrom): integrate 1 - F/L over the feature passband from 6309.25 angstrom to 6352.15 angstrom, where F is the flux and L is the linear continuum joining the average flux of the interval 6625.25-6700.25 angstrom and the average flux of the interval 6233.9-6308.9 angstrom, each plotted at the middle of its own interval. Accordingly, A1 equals -0.9 angstrom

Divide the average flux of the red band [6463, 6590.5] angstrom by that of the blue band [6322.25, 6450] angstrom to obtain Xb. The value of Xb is 1.0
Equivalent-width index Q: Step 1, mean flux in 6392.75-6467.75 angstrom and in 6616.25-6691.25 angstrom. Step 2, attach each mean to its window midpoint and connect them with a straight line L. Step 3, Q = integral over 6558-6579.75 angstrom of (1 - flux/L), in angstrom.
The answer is -2.2 angstrom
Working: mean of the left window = 2.1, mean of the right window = 2.13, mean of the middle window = 2.33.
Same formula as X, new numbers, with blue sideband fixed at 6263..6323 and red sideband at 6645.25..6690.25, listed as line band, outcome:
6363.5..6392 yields 0.03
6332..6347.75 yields -0.03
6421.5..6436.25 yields 0.09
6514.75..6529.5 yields -0.02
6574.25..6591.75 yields -0.04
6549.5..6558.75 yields 0.03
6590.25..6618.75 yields -0.02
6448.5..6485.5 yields 0.01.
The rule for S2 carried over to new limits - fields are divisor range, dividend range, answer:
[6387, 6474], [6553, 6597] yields 1.06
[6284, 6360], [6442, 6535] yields 0.97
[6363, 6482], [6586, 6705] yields 1.01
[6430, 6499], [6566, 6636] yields 1.03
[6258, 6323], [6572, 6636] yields 0.98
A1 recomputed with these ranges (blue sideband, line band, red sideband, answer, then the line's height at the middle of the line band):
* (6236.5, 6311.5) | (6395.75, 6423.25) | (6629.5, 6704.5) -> 0.6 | 2.17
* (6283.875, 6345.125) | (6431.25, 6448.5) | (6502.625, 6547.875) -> 0.8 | 2.18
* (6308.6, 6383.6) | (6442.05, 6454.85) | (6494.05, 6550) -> 0.3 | 2.15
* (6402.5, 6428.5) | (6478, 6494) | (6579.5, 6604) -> 0.4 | 2.12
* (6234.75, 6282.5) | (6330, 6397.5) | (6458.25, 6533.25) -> 0.6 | 2.16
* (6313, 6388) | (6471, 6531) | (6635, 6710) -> 0.9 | 2.15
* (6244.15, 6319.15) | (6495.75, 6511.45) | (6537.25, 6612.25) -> 0.4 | 2.18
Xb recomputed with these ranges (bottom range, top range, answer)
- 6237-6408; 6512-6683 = 0.99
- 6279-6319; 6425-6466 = 0.95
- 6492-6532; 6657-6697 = 0.98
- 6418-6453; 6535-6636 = 1.06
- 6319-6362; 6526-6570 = 0.99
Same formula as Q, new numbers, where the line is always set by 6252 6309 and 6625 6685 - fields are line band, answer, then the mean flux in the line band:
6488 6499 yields 0.3 angstrom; 2.09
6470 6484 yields 0.4 angstrom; 2.09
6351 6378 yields 0.5 angstrom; 2.13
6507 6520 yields -0.4 angstrom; 2.2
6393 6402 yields 0.4 angstrom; 2.08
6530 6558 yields 0.5 angstrom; 2.1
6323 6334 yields -0.3 angstrom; 2.23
